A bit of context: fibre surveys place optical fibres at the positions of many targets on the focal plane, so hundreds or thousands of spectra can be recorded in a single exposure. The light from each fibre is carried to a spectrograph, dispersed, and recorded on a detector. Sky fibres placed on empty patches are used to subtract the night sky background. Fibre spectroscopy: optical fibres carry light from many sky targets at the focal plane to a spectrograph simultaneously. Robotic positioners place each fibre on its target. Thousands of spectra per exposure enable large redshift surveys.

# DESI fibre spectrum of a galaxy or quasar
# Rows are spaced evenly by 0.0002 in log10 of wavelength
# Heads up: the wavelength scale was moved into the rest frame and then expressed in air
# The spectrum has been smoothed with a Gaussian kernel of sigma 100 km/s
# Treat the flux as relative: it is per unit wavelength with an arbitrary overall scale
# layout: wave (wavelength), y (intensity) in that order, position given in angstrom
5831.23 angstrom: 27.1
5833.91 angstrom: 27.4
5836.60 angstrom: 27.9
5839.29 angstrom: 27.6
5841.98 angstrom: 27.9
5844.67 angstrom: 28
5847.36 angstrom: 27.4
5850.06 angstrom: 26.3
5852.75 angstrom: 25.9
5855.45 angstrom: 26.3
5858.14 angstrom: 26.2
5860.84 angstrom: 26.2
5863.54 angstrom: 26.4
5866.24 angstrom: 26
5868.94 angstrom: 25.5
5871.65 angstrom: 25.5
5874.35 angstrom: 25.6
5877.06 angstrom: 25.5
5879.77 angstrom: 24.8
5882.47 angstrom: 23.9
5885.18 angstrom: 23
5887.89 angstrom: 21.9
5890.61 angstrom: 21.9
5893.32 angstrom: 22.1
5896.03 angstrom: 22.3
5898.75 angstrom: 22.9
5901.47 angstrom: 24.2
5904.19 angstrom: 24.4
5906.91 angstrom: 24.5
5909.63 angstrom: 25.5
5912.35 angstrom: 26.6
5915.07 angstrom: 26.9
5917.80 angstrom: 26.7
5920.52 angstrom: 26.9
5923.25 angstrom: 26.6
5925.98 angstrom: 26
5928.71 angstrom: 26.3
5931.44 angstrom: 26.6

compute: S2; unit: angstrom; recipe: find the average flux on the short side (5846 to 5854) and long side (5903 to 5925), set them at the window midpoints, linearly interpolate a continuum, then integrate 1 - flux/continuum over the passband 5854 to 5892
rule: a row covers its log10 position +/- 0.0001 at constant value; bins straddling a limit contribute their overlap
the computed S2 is 2.1 angstrom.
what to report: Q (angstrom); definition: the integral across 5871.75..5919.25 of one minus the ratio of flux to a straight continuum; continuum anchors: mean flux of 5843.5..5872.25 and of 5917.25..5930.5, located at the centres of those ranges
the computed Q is 3.80 angstrom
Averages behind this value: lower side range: 26.3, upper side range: 26.5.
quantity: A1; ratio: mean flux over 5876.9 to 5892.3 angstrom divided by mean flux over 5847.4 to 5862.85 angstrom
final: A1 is 0.9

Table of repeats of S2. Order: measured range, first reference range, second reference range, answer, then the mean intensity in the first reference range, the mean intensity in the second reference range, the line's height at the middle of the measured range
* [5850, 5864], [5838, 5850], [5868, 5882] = 0.2 angstrom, 27.6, 25.3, 26.6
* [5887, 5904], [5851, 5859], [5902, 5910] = 1.5 angstrom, 26.2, 24.6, 25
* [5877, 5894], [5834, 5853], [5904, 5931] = 2.2 angstrom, 27.4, 26.1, 26.7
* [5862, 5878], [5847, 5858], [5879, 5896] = -0.8 angstrom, 26.4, 22.8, 24.6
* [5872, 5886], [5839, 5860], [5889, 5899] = -0.5 angstrom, 26.9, 22.2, 23.8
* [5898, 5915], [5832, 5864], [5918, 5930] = 1.1 angstrom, 27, 26.5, 26.6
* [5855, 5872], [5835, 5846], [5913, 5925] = 0.9 angstrom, 27.8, 26.7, 27.5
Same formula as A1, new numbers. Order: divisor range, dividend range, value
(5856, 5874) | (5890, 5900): 0.86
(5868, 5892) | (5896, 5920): 1.04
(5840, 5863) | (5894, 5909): 0.88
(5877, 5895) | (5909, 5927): 1.15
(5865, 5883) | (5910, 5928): 1.05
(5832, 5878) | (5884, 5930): 0.93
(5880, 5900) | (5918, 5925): 1.18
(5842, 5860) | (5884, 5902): 0.84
